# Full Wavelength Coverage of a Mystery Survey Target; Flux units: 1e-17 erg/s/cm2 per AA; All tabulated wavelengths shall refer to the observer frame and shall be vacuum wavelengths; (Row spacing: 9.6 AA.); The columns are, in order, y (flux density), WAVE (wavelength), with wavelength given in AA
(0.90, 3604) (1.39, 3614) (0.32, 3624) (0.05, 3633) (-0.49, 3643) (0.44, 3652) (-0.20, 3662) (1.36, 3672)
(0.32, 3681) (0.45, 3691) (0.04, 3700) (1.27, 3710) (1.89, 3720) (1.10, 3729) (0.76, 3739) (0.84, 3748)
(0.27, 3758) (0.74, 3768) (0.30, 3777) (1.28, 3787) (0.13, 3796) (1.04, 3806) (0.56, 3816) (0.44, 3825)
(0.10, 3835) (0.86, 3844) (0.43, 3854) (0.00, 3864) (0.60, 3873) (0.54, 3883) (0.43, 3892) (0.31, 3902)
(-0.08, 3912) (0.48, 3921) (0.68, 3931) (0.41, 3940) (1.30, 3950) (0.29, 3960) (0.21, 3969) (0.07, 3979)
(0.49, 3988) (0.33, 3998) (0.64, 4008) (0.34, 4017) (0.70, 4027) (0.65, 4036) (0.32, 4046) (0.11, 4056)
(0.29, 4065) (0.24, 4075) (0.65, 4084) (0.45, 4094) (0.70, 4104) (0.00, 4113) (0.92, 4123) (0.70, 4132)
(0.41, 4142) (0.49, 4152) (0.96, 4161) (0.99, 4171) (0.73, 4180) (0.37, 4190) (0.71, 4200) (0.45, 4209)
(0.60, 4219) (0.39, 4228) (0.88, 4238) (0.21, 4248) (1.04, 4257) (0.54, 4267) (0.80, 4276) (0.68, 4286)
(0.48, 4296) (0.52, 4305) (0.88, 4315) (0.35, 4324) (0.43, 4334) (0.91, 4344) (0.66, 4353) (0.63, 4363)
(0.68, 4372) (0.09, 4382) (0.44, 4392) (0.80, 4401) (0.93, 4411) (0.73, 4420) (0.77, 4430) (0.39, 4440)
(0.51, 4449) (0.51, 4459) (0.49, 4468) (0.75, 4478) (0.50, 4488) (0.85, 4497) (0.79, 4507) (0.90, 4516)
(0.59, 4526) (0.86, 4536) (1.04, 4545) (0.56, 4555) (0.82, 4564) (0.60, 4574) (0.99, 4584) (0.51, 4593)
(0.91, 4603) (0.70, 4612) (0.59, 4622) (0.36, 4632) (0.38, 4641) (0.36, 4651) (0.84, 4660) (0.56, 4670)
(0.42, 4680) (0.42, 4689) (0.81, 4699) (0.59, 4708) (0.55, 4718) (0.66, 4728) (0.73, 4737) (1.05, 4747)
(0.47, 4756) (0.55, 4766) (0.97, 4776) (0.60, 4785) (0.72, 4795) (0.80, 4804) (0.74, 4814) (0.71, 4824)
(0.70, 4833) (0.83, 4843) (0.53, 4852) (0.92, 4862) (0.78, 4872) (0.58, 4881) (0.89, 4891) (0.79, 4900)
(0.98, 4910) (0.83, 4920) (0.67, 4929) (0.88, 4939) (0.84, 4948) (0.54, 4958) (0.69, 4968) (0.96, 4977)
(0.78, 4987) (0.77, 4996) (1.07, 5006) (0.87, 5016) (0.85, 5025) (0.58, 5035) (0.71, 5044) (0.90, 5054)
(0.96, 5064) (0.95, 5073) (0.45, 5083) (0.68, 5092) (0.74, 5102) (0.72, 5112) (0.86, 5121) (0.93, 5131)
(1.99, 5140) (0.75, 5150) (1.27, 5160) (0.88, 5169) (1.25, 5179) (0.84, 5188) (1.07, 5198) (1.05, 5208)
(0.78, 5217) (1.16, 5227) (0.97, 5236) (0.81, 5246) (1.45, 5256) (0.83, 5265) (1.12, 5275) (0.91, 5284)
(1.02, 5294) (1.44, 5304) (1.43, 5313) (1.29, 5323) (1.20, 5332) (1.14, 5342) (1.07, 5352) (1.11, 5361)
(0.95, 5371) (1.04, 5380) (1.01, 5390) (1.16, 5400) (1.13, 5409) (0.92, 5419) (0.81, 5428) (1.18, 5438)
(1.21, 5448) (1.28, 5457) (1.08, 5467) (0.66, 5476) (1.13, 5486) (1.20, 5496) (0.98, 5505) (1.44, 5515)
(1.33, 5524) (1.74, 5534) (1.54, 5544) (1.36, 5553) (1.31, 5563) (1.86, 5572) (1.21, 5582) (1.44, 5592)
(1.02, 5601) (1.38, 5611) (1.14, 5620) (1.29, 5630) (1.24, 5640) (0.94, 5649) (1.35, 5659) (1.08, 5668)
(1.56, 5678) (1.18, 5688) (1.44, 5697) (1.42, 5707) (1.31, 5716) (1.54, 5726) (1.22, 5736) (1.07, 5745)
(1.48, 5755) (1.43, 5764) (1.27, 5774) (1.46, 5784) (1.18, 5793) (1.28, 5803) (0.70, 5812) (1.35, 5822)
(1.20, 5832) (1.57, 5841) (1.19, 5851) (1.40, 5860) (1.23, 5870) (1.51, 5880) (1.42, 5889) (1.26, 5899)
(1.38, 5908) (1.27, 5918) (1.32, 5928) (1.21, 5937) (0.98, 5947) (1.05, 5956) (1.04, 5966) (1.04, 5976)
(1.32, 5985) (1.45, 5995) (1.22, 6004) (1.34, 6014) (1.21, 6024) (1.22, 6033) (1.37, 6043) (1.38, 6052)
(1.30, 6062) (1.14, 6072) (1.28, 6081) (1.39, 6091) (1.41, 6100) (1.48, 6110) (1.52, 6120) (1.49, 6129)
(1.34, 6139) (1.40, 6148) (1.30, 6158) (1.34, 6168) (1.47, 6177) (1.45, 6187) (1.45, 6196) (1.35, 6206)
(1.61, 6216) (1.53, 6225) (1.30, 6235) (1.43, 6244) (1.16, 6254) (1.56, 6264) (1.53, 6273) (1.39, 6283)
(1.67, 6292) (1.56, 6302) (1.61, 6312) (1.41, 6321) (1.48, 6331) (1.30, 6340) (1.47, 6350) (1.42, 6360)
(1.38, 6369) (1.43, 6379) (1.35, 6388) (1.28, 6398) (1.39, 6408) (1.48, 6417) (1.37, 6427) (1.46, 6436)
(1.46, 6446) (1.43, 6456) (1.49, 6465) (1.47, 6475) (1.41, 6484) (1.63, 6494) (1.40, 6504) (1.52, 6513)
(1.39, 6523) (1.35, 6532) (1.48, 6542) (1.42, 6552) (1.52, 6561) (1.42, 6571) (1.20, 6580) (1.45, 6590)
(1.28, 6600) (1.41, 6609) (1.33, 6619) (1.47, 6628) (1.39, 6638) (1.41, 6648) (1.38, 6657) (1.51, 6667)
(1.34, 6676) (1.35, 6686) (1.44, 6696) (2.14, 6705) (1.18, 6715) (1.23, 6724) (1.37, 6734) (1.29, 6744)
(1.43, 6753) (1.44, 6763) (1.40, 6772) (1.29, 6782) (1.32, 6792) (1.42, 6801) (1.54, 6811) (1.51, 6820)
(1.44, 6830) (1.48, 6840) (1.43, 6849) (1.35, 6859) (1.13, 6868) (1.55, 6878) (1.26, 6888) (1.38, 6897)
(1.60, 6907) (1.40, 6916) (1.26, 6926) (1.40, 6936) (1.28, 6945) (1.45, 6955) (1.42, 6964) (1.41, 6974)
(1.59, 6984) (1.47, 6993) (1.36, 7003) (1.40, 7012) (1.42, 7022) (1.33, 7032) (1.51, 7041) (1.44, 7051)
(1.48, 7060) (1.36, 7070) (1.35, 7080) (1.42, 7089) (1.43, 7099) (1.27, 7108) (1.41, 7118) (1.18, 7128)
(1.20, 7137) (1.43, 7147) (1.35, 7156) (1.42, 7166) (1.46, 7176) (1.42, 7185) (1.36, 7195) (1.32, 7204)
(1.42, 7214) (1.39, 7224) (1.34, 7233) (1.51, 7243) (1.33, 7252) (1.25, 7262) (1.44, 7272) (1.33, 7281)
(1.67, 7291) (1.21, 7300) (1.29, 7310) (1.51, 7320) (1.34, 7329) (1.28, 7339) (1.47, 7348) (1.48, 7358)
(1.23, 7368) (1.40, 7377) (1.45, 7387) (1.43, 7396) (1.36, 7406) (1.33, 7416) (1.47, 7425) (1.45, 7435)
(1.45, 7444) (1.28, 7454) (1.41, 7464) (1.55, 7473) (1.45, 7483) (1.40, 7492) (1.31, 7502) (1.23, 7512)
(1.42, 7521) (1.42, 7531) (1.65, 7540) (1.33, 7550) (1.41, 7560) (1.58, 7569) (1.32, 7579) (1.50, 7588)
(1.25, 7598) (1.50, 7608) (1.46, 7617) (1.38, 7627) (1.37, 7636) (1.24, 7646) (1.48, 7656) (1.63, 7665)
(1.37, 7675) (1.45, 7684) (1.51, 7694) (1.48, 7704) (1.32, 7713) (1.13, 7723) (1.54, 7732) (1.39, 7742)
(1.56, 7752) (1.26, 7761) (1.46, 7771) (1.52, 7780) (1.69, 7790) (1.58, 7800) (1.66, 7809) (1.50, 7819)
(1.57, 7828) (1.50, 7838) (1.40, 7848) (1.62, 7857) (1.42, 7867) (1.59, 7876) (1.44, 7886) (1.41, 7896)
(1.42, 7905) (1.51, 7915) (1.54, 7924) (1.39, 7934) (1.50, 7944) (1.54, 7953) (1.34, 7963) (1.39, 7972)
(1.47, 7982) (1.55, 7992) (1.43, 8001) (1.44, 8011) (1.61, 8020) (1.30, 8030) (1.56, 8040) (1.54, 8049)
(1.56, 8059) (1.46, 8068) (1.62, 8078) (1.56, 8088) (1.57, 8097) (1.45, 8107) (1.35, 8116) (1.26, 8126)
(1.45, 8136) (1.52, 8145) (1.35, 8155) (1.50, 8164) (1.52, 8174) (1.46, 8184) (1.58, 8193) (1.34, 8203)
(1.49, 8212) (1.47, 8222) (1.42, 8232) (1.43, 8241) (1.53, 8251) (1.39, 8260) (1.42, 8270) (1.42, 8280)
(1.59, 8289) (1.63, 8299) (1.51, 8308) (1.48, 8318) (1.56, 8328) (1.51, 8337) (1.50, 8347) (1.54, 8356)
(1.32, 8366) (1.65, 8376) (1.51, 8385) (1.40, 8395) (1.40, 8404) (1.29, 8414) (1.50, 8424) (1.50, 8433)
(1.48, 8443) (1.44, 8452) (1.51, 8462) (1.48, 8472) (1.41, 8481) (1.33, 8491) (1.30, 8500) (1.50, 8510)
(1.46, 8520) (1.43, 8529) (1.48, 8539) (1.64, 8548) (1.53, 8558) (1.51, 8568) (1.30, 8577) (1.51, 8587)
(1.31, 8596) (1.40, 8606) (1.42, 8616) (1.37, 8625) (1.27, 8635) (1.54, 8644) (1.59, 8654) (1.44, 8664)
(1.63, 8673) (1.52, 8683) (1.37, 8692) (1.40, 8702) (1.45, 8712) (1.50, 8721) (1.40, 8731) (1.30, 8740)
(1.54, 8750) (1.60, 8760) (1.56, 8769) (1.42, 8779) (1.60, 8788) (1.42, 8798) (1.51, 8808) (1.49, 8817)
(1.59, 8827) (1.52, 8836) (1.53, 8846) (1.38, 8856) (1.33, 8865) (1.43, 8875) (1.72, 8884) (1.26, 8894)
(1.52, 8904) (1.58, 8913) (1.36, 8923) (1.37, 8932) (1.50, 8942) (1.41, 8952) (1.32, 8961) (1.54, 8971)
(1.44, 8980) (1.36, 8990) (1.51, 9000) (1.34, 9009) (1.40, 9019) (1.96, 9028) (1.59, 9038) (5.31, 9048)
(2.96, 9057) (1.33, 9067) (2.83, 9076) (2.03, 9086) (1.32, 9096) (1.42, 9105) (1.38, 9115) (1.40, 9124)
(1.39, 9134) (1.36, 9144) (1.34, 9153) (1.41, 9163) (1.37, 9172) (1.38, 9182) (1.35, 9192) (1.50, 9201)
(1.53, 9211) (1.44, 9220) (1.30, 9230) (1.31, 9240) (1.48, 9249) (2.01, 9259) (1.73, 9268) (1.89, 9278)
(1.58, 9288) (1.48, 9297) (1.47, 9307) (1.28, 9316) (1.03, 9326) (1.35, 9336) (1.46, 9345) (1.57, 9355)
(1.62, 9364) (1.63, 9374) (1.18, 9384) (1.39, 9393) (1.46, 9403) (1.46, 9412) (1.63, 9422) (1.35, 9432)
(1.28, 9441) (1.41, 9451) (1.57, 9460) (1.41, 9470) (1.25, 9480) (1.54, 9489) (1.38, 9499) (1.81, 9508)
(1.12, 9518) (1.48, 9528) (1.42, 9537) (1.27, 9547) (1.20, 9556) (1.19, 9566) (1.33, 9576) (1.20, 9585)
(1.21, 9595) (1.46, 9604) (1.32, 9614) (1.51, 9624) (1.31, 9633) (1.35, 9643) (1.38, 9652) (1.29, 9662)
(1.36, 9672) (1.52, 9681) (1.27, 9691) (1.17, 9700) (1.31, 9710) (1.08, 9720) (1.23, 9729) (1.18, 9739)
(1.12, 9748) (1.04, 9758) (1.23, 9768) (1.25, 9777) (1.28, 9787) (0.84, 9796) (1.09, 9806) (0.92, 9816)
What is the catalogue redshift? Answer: 0.379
